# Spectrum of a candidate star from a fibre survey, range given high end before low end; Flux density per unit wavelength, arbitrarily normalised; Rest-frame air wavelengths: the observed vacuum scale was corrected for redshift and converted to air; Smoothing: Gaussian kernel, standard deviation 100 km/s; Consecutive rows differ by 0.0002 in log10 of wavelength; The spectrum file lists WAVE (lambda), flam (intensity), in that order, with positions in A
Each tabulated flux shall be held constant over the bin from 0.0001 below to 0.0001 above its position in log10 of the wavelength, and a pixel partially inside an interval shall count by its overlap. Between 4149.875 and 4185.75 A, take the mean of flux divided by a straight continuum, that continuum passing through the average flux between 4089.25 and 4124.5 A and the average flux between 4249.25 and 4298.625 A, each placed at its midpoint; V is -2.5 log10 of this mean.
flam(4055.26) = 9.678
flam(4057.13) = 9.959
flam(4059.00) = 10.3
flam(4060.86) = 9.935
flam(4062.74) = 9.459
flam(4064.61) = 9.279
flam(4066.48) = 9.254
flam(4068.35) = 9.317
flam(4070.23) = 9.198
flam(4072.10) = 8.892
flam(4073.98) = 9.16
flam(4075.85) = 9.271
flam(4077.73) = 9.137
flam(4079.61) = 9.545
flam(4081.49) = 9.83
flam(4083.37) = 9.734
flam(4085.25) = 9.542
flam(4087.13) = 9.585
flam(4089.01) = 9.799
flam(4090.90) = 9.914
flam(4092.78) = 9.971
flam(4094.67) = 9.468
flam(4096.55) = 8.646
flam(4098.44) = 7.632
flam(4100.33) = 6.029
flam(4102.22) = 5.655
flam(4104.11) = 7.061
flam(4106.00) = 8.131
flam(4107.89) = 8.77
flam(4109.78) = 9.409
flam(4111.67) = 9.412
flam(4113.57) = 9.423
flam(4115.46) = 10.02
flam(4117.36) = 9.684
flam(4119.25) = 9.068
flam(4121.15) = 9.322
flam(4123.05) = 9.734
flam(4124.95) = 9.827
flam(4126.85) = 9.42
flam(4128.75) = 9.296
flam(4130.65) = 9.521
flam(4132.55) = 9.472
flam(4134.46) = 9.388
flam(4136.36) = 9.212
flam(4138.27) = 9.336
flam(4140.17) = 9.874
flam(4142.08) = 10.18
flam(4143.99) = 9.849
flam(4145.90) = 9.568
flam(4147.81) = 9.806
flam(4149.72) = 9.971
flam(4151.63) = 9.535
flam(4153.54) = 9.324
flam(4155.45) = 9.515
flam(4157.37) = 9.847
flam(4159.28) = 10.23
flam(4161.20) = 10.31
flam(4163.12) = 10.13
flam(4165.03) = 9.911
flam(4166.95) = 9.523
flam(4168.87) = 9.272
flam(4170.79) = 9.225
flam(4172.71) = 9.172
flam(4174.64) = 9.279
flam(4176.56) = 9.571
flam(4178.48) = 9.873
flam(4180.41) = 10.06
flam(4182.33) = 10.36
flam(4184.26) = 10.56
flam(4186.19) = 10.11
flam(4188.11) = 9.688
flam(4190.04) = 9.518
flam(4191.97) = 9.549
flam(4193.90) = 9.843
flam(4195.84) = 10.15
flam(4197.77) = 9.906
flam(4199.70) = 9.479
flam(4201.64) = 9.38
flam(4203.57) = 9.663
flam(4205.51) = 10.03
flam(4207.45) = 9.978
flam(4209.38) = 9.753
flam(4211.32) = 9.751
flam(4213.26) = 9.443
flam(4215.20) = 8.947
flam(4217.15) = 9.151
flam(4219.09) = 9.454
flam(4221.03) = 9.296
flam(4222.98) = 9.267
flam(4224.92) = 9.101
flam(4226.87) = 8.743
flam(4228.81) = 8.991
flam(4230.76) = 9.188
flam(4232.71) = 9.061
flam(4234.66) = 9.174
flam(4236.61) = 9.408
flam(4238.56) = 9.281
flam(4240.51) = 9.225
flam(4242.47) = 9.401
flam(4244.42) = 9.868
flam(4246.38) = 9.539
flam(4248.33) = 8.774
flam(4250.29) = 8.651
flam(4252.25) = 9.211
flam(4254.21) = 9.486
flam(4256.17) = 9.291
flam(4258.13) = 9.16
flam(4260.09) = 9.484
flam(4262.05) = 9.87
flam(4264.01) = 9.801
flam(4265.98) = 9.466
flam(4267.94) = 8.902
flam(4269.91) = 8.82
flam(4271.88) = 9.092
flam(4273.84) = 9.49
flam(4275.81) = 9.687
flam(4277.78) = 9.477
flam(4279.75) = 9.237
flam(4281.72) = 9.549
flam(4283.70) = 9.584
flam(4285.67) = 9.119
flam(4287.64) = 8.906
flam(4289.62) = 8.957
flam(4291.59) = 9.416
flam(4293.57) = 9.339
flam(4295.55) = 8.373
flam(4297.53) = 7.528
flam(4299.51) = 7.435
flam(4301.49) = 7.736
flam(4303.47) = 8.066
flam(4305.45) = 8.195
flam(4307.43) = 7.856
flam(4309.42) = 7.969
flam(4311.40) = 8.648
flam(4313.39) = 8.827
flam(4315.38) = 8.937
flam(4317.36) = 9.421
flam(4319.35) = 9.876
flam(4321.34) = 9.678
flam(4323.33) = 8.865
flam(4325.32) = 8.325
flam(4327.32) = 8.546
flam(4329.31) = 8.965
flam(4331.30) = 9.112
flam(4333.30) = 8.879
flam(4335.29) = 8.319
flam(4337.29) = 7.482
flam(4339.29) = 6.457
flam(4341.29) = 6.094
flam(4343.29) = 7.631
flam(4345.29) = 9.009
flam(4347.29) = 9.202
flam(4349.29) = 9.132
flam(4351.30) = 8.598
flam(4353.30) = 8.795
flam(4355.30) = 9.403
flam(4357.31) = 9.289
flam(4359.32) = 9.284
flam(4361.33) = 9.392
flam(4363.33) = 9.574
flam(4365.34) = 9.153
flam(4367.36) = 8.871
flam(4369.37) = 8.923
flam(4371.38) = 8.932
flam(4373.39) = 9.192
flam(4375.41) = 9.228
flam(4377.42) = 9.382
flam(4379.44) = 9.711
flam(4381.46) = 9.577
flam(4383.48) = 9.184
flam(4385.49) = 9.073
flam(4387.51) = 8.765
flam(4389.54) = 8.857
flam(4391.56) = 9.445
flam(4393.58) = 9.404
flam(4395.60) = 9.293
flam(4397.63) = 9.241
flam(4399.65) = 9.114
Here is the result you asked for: -0.10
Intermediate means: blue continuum 8.78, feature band 9.77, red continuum 9.19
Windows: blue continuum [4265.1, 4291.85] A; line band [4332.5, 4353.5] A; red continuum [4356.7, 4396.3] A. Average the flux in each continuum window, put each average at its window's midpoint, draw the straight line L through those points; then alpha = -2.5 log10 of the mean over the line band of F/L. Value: 0.14 mag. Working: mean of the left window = 9.26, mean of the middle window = 8.11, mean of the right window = 9.23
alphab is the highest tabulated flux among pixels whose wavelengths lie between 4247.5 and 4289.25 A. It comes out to 9.87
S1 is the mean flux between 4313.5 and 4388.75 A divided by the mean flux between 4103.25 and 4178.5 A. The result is 0.94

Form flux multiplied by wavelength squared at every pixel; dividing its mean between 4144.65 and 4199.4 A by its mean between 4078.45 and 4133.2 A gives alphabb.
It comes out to 1.11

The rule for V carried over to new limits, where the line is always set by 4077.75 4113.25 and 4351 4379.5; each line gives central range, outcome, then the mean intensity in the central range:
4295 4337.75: 0.07 mag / 8.52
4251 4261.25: -0.03 mag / 9.32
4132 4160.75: -0.10 mag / 9.69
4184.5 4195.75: -0.10 mag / 9.82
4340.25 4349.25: 0.13 mag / 8.1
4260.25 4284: -0.04 mag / 9.41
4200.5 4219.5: -0.07 mag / 9.55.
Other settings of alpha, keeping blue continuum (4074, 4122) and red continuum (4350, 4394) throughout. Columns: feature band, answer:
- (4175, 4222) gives -0.079 mag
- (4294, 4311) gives 0.147 mag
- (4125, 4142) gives -0.059 mag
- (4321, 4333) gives 0.033 mag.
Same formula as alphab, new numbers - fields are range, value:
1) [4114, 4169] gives 10.31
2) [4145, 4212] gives 10.56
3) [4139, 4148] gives 10.18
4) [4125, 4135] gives 9.521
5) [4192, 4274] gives 10.15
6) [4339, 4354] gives 9.202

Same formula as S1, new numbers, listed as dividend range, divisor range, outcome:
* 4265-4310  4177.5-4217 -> 0.90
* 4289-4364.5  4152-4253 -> 0.90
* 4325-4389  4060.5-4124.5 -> 0.97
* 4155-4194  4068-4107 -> 1.11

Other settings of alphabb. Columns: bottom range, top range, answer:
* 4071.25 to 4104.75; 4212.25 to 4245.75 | 1.12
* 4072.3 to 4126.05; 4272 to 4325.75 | 1.08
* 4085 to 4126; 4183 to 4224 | 1.14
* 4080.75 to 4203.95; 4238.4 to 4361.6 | 1.01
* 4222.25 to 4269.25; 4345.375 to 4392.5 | 1.05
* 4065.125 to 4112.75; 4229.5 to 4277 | 1.13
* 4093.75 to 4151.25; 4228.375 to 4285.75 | 1.09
